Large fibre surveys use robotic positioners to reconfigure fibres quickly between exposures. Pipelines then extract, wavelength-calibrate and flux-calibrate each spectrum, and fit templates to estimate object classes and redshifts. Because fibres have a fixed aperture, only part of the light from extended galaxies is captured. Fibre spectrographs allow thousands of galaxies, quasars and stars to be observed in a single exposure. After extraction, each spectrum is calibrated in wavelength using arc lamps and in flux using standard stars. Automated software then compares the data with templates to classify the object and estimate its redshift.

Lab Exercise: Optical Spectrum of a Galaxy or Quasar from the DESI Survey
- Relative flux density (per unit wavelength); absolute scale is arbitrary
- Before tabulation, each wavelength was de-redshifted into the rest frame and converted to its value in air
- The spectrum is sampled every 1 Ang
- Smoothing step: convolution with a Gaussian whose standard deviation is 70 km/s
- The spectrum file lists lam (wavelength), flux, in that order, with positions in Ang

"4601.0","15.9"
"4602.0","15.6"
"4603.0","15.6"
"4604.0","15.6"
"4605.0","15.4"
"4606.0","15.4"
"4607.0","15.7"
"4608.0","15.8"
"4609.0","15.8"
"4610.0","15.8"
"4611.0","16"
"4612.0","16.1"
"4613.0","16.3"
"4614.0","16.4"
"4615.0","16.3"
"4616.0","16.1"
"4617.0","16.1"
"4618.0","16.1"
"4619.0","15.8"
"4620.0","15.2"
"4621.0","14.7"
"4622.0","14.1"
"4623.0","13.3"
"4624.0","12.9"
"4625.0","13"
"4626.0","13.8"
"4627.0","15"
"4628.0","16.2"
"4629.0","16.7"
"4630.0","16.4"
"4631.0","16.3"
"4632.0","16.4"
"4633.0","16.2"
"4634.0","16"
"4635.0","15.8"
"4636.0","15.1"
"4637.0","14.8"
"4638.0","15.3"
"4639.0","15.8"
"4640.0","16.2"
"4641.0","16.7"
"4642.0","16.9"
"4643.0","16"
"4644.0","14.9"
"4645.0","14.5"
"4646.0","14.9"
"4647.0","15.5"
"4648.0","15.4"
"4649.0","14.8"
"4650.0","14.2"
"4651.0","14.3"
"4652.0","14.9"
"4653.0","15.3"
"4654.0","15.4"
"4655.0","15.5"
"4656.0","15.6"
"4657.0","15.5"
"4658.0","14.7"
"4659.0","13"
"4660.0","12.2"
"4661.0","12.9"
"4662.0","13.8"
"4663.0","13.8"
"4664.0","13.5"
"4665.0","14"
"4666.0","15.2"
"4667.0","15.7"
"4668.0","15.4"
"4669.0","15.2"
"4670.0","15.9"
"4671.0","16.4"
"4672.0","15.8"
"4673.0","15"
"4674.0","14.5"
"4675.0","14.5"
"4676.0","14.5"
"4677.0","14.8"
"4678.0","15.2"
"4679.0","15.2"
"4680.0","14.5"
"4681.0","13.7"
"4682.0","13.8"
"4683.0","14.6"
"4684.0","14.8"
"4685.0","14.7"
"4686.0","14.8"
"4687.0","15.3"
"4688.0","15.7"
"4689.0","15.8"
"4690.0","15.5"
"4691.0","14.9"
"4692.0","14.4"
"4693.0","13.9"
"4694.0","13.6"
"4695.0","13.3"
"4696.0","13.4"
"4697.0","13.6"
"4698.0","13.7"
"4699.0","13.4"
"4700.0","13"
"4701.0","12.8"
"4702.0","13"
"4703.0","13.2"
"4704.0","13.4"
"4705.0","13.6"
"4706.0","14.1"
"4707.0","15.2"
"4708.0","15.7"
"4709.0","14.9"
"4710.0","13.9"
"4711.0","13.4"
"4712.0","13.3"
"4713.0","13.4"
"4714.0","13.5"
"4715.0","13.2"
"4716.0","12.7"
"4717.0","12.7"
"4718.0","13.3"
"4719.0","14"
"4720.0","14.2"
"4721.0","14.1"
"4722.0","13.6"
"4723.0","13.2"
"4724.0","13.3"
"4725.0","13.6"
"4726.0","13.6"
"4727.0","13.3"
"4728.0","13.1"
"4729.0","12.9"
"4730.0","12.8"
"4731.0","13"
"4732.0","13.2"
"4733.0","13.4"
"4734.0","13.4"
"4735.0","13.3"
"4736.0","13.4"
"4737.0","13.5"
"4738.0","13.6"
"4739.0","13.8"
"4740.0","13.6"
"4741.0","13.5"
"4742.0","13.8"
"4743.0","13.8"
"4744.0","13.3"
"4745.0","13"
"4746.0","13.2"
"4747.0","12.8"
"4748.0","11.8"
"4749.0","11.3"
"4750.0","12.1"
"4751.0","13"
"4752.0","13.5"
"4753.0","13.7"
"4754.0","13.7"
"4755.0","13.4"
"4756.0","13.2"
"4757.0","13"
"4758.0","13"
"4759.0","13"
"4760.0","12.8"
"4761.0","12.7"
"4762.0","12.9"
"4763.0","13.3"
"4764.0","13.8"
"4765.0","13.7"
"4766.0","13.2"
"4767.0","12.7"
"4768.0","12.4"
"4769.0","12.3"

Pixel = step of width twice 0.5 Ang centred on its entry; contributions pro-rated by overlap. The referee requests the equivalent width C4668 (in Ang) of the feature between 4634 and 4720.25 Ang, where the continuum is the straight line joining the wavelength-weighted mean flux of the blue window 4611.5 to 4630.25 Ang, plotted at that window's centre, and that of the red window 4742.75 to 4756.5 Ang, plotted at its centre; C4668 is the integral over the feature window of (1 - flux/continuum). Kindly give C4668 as -1.53 Ang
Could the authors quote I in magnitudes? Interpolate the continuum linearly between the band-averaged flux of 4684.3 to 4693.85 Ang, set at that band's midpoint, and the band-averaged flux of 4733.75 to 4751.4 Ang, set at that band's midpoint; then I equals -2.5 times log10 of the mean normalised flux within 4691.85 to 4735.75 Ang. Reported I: 0.04 mag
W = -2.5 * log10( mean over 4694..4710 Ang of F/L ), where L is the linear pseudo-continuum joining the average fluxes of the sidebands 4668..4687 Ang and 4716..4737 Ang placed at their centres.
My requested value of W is 0.03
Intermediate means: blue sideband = 14.9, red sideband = 13.4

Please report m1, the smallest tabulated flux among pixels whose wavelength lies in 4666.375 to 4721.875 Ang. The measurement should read 12.7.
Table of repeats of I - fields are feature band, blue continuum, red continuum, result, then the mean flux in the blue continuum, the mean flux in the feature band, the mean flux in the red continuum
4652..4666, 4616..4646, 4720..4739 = 0.039 mag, 15.4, 14.3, 13.4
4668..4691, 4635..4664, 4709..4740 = -0.052 mag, 14.9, 15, 13.4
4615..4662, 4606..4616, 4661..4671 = 0.016 mag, 16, 15.1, 14.7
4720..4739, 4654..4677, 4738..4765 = 0.012 mag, 14.7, 13.4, 13.1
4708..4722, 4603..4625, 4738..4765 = 0.006 mag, 15.4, 13.7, 13.1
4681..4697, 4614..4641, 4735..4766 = -0.016 mag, 15.4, 14.5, 13.2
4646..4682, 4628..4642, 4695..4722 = 0.025 mag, 16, 14.7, 13.6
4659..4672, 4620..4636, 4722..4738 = -0.004 mag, 15.1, 14.5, 13.3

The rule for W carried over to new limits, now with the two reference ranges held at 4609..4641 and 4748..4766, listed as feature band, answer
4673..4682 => 0.00 mag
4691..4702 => 0.05 mag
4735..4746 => -0.01 mag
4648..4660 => 0.02 mag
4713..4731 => 0.03 mag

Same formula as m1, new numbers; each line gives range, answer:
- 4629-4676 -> 12.2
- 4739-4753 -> 11.3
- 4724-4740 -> 12.8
